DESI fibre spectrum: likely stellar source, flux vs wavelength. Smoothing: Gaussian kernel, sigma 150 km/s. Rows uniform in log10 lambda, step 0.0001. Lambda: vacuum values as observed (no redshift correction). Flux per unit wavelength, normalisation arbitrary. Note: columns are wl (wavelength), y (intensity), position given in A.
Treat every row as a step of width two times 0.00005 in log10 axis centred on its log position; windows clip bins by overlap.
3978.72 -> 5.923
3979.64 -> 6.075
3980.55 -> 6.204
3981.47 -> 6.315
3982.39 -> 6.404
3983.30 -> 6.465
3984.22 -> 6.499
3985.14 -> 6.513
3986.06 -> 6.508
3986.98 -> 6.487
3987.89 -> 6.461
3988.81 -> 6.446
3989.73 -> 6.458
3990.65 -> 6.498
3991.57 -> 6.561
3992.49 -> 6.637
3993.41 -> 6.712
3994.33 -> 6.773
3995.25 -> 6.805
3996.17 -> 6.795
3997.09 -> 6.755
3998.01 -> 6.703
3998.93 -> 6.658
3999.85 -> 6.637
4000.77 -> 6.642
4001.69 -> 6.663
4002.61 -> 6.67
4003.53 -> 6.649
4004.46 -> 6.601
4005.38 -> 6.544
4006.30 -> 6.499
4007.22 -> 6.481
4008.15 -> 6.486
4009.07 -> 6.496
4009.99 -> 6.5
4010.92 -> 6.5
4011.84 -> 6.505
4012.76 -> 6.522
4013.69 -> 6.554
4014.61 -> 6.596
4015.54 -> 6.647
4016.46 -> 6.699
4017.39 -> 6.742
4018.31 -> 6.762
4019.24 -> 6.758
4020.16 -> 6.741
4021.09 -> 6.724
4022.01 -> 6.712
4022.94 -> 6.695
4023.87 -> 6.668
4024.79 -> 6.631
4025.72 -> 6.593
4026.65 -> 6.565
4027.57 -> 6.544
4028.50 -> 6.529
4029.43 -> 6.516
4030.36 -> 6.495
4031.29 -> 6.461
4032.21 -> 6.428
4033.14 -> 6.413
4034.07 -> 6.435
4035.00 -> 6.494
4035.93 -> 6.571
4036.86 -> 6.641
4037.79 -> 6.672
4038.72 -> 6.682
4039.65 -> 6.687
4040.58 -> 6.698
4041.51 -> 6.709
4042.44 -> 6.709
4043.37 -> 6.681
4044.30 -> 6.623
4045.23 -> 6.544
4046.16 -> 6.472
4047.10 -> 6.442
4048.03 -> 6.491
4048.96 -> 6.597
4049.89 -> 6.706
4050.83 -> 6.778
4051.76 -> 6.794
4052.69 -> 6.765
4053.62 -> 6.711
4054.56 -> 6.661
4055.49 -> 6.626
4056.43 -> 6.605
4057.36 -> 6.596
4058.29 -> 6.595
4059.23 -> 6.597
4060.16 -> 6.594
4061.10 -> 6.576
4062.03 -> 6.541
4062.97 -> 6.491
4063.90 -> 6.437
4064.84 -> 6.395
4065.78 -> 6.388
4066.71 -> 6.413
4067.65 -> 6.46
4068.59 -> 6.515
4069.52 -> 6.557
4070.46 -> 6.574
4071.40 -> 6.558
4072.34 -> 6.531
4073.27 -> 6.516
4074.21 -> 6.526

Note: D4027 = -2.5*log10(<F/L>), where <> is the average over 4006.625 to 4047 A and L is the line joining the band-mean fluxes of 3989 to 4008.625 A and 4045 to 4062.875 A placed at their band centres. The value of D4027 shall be 0.00 mag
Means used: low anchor 6.63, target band 6.59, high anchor 6.61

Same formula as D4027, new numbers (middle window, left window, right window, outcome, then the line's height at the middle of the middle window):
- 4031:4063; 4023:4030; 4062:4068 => -0.017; 6.5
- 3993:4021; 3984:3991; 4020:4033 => -0.017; 6.53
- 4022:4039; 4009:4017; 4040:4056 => 0.007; 6.6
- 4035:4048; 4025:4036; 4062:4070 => -0.021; 6.49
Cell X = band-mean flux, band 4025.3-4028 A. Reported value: 6.58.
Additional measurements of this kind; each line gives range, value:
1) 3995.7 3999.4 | 6.73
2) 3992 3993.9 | 6.67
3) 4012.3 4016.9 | 6.6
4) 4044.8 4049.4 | 6.5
